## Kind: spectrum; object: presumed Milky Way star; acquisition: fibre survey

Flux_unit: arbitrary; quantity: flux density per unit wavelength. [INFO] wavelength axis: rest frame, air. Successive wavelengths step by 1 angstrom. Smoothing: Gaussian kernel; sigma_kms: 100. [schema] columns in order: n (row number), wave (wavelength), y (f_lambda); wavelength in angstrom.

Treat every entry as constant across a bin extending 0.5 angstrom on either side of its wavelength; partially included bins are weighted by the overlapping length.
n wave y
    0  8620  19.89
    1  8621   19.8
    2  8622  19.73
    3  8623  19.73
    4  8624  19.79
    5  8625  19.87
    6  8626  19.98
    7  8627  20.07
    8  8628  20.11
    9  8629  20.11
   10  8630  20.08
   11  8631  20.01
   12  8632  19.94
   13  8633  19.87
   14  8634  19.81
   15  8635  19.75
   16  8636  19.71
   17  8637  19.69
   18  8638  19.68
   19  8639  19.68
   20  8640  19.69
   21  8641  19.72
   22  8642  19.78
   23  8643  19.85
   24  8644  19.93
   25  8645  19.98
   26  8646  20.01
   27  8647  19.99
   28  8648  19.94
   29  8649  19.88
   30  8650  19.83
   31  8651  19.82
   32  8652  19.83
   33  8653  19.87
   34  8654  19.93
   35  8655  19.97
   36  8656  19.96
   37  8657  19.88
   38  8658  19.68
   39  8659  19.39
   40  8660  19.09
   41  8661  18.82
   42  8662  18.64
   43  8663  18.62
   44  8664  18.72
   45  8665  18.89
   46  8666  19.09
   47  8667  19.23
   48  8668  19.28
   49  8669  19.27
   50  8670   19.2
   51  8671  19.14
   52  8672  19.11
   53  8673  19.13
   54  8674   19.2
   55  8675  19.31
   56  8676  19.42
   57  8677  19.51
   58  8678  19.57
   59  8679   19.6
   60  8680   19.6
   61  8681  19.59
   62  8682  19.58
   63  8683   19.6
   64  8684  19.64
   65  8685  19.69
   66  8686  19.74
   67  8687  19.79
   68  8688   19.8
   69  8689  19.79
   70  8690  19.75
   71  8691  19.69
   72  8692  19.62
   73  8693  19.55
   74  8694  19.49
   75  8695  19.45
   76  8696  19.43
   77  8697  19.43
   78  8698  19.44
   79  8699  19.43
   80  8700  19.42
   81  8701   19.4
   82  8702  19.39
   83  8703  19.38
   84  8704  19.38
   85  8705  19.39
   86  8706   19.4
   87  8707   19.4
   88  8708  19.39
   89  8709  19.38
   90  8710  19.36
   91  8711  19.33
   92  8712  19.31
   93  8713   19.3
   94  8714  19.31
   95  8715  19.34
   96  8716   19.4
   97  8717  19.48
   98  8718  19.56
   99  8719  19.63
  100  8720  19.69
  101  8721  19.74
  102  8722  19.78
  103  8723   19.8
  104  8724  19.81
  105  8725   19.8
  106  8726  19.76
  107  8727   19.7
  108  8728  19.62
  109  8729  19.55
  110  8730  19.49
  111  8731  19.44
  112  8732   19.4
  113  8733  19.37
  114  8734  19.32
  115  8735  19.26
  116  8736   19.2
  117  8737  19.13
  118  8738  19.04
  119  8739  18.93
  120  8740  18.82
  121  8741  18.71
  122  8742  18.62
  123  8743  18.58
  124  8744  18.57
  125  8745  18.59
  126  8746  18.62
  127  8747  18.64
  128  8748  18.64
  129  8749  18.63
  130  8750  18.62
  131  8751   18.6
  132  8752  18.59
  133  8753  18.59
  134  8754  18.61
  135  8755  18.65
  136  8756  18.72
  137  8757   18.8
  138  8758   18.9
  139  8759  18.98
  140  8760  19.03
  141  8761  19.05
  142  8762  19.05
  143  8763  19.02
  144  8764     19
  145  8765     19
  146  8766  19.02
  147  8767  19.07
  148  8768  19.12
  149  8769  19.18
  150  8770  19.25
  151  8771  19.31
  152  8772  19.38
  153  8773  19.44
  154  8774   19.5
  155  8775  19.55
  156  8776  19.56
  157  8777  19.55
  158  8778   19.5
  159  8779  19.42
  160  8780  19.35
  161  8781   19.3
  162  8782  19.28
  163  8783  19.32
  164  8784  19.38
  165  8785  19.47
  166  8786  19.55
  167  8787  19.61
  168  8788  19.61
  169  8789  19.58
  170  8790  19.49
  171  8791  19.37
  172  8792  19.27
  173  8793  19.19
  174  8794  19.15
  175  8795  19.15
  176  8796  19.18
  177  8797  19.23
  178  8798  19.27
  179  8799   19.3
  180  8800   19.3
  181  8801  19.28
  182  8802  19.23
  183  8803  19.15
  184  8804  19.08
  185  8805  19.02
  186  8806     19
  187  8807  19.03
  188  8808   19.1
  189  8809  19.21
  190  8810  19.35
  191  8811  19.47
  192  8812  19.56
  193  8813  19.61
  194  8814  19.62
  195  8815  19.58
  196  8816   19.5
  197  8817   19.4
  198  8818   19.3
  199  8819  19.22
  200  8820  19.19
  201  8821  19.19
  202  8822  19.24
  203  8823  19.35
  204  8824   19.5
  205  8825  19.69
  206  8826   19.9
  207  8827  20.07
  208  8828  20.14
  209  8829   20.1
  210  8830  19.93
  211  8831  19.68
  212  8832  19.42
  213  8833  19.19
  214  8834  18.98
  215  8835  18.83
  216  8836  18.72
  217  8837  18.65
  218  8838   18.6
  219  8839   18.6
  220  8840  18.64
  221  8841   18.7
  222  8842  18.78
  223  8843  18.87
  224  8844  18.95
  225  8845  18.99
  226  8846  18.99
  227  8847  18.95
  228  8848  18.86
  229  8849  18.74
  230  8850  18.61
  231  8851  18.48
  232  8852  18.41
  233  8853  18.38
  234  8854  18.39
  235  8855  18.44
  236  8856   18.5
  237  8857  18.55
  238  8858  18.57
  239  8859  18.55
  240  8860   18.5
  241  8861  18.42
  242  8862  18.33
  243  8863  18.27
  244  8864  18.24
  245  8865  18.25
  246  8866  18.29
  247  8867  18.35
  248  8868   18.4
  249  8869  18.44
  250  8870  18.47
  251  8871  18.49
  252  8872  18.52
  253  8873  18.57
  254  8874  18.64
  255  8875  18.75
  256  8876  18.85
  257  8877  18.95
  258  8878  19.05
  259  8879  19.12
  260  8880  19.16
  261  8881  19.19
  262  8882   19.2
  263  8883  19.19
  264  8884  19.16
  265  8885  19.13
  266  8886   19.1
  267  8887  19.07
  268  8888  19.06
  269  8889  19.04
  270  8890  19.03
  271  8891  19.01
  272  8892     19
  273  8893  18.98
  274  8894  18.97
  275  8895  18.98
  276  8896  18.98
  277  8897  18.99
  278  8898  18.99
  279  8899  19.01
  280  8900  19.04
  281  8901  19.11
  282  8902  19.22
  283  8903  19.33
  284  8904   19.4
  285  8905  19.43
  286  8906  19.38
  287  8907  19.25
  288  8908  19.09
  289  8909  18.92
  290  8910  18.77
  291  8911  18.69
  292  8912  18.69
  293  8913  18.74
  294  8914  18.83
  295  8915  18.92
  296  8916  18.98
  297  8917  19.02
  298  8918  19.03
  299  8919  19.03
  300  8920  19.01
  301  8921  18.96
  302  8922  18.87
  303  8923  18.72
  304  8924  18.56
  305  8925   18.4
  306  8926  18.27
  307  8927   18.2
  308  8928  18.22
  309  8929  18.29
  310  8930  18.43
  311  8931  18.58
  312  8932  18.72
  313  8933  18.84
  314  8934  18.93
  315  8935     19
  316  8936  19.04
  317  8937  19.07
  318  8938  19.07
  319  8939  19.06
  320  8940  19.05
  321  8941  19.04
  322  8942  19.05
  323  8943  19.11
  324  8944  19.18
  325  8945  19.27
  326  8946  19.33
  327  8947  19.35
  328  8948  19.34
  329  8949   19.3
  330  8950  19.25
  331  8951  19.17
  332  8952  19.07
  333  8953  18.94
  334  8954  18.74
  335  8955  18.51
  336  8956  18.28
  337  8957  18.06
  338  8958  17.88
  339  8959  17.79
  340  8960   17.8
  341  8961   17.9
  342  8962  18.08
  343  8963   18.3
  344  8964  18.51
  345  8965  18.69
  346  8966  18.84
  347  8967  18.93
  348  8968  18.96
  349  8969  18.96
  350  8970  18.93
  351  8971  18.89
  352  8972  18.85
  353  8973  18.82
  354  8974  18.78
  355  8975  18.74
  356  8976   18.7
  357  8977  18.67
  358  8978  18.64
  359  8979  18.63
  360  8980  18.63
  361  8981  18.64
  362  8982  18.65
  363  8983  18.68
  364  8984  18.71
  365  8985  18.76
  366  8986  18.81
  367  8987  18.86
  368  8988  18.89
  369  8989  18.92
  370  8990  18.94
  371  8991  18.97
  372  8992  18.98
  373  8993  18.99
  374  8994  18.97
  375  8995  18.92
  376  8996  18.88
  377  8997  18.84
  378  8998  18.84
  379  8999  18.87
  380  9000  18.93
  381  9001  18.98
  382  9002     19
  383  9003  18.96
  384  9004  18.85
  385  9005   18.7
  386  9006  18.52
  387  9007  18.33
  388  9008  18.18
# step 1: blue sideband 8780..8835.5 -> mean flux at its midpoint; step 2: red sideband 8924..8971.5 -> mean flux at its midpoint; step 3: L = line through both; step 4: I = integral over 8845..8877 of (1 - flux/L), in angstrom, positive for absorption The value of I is 1.0 angstrom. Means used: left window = 19.4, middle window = 18.5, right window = 18.7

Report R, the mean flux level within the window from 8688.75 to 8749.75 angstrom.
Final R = 19.3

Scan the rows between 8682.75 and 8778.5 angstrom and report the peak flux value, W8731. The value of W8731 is 19.81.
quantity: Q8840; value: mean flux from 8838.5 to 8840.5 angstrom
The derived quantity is 18.6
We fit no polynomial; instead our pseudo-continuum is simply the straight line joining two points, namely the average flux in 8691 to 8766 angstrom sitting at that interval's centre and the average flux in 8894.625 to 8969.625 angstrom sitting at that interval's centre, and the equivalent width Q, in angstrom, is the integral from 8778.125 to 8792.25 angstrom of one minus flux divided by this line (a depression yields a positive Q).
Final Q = -0.24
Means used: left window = 19.2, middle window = 19.4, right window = 18.8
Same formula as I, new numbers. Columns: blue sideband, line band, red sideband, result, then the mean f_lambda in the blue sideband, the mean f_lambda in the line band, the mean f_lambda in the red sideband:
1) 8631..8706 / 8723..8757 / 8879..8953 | 0.6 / 19.5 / 19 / 19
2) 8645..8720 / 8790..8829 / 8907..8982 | -0.5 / 19.5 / 19.4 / 18.8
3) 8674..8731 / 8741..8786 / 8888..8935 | 0.7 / 19.5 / 19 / 18.9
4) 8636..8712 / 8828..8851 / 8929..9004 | 0.1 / 19.5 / 19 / 18.8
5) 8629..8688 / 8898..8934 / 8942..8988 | 0.0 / 19.6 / 18.9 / 18.7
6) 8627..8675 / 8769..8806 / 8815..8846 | 0.0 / 19.6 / 19.3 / 19.2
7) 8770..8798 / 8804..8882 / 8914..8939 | 0.7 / 19.4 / 19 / 18.8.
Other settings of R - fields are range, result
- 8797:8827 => 19.3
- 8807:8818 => 19.4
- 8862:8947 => 18.9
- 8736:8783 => 19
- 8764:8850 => 19.3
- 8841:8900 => 18.8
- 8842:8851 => 18.8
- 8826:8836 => 19.6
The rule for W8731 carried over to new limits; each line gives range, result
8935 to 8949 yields 19.35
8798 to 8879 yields 20.14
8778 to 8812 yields 19.61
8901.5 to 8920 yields 19.43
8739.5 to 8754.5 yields 18.82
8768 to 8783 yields 19.56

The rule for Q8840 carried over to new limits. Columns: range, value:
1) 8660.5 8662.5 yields 18.7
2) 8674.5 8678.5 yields 19.5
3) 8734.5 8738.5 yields 19.2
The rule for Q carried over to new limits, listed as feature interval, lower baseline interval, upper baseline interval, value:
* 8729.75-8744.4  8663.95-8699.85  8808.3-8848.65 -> 0.24 angstrom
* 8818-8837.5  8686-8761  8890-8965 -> -0.38 angstrom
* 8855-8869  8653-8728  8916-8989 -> 0.44 angstrom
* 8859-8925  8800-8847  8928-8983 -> 0.42 angstrom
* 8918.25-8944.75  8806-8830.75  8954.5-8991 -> 0.06 angstrom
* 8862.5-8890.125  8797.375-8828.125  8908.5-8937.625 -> 0.34 angstrom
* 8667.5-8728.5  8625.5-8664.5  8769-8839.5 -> 0.31 angstrom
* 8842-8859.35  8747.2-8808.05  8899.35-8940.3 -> 0.32 angstrom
